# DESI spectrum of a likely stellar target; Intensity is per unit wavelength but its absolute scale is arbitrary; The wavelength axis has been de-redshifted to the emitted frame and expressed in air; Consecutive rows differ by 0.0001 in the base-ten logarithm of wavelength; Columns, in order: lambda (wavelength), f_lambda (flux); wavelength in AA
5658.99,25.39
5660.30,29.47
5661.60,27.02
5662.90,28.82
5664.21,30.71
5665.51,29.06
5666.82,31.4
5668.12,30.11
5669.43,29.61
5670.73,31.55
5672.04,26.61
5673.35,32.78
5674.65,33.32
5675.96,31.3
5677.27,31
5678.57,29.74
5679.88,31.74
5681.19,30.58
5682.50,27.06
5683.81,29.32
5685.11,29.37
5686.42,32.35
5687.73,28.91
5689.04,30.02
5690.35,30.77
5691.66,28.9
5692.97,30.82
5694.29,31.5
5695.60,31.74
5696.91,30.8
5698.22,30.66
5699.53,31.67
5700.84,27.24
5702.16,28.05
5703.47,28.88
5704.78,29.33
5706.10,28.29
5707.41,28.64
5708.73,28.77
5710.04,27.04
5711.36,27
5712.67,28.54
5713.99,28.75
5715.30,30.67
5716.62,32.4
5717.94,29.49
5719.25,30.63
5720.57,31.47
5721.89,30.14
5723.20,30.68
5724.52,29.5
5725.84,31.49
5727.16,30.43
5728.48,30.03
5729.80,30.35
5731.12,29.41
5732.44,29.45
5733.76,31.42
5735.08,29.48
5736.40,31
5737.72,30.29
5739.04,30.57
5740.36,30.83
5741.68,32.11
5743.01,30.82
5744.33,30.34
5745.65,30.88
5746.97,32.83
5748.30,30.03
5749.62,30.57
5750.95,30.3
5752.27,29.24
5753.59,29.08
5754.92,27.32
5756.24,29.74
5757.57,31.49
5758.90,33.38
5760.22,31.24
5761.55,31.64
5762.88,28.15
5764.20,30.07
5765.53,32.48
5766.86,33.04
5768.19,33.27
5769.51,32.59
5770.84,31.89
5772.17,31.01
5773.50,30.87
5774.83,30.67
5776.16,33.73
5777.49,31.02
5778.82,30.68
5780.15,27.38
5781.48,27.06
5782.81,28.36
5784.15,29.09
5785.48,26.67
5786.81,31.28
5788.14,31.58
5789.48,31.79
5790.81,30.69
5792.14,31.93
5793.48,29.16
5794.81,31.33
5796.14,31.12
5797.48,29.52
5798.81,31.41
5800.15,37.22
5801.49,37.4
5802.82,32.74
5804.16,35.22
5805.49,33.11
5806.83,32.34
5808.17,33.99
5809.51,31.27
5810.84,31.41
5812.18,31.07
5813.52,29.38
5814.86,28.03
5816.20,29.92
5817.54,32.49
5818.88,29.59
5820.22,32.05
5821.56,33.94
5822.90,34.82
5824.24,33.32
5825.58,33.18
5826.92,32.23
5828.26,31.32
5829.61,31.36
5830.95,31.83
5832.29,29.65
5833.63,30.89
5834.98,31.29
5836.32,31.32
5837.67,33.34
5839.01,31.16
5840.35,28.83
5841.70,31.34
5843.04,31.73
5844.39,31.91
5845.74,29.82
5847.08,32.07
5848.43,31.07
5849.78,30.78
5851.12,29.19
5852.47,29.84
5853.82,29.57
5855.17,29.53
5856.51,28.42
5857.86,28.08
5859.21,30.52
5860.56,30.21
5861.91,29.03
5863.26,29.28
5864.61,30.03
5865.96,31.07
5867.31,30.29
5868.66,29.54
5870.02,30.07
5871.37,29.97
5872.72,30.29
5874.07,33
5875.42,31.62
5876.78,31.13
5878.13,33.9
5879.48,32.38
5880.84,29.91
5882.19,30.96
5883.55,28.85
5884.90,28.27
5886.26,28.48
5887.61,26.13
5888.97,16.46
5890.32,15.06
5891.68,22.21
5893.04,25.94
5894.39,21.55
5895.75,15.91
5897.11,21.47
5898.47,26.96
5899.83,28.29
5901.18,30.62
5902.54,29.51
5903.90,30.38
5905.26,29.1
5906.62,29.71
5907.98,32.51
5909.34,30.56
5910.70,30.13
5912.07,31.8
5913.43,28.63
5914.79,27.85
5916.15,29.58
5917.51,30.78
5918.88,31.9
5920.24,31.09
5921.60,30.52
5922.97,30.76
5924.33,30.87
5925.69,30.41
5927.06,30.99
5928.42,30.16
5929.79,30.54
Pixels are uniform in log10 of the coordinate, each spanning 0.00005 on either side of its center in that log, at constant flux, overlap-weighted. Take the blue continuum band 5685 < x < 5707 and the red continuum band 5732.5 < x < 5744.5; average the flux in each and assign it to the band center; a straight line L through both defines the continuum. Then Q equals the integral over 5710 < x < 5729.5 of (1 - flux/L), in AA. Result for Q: 0.3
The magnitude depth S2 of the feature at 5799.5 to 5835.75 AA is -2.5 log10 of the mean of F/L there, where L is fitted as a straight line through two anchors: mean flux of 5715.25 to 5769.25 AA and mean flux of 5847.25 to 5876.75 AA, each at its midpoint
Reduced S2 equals -0.07 mag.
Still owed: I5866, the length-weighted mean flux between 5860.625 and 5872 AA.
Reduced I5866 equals 29.9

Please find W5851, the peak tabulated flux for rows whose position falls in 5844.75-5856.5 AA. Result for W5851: 32.07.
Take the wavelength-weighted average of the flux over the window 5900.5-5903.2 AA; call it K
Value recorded 30.1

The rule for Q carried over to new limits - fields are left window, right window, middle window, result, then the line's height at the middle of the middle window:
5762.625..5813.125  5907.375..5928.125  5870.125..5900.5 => 3.9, 30.8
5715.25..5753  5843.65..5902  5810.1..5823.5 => -0.9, 29.3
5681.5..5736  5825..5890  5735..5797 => -1.5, 29.9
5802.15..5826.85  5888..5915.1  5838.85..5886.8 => -2.5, 28.8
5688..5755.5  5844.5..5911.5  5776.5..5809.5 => -2.3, 29.4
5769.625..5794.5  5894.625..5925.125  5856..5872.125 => -0.2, 29.4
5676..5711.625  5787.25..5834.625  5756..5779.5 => -0.3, 31.1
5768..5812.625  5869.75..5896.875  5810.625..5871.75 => -3.8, 29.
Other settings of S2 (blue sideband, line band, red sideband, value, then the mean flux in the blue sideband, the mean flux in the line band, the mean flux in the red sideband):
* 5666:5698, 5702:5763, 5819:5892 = 0.01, 30.5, 30.1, 30.1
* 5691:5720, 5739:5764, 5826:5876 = -0.02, 29.5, 30.5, 30.6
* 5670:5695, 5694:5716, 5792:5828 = 0.05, 30.4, 29.2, 32.2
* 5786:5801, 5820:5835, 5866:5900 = -0.08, 31.6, 32.2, 27.2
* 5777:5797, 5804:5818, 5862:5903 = -0.08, 29.9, 31.5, 27.6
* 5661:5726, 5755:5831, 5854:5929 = -0.08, 29.9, 31.5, 28.8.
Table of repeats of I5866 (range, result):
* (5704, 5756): 30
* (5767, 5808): 31.5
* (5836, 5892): 29.5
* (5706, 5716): 28.5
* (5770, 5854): 31.3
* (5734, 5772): 30.9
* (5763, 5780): 31.5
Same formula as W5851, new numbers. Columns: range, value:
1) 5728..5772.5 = 33.38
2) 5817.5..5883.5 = 34.82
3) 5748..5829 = 37.4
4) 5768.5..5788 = 33.73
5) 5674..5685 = 33.32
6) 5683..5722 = 32.4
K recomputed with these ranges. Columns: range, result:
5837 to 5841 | 31.2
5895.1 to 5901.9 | 24.7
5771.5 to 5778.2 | 31.4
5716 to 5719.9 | 30.9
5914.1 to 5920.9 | 30.2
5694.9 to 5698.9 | 31.1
